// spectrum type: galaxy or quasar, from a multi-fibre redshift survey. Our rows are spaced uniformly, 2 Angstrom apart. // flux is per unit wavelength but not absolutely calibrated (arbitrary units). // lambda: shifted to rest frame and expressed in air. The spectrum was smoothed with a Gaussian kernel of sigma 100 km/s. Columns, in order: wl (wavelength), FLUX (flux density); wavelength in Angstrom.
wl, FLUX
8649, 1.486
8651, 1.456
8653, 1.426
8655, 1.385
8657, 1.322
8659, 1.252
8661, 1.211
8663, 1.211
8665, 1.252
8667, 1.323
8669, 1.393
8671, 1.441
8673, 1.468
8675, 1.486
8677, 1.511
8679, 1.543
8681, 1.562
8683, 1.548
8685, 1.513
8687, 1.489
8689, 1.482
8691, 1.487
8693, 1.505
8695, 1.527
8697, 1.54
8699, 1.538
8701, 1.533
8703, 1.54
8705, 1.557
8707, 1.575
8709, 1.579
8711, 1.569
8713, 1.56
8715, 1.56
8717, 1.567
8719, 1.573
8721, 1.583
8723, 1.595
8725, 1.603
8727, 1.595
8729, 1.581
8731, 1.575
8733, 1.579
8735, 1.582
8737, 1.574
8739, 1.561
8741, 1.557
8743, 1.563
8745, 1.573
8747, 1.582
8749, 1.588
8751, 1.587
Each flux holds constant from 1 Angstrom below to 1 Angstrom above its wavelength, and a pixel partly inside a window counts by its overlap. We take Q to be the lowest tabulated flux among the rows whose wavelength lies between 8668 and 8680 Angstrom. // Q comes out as 1.393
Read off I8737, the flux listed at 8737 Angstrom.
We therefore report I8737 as 1.574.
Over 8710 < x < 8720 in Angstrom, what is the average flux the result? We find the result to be 1.57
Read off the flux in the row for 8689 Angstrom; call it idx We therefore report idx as 1.482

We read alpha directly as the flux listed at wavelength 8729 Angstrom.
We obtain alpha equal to 1.581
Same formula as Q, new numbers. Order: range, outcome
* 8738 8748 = 1.557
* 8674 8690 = 1.482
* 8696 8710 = 1.533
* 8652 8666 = 1.211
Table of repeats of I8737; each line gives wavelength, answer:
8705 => 1.557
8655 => 1.385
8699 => 1.538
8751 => 1.587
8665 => 1.252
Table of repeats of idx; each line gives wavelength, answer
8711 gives 1.569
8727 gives 1.595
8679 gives 1.543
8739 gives 1.561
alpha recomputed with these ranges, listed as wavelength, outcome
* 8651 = 1.456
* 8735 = 1.582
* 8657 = 1.322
